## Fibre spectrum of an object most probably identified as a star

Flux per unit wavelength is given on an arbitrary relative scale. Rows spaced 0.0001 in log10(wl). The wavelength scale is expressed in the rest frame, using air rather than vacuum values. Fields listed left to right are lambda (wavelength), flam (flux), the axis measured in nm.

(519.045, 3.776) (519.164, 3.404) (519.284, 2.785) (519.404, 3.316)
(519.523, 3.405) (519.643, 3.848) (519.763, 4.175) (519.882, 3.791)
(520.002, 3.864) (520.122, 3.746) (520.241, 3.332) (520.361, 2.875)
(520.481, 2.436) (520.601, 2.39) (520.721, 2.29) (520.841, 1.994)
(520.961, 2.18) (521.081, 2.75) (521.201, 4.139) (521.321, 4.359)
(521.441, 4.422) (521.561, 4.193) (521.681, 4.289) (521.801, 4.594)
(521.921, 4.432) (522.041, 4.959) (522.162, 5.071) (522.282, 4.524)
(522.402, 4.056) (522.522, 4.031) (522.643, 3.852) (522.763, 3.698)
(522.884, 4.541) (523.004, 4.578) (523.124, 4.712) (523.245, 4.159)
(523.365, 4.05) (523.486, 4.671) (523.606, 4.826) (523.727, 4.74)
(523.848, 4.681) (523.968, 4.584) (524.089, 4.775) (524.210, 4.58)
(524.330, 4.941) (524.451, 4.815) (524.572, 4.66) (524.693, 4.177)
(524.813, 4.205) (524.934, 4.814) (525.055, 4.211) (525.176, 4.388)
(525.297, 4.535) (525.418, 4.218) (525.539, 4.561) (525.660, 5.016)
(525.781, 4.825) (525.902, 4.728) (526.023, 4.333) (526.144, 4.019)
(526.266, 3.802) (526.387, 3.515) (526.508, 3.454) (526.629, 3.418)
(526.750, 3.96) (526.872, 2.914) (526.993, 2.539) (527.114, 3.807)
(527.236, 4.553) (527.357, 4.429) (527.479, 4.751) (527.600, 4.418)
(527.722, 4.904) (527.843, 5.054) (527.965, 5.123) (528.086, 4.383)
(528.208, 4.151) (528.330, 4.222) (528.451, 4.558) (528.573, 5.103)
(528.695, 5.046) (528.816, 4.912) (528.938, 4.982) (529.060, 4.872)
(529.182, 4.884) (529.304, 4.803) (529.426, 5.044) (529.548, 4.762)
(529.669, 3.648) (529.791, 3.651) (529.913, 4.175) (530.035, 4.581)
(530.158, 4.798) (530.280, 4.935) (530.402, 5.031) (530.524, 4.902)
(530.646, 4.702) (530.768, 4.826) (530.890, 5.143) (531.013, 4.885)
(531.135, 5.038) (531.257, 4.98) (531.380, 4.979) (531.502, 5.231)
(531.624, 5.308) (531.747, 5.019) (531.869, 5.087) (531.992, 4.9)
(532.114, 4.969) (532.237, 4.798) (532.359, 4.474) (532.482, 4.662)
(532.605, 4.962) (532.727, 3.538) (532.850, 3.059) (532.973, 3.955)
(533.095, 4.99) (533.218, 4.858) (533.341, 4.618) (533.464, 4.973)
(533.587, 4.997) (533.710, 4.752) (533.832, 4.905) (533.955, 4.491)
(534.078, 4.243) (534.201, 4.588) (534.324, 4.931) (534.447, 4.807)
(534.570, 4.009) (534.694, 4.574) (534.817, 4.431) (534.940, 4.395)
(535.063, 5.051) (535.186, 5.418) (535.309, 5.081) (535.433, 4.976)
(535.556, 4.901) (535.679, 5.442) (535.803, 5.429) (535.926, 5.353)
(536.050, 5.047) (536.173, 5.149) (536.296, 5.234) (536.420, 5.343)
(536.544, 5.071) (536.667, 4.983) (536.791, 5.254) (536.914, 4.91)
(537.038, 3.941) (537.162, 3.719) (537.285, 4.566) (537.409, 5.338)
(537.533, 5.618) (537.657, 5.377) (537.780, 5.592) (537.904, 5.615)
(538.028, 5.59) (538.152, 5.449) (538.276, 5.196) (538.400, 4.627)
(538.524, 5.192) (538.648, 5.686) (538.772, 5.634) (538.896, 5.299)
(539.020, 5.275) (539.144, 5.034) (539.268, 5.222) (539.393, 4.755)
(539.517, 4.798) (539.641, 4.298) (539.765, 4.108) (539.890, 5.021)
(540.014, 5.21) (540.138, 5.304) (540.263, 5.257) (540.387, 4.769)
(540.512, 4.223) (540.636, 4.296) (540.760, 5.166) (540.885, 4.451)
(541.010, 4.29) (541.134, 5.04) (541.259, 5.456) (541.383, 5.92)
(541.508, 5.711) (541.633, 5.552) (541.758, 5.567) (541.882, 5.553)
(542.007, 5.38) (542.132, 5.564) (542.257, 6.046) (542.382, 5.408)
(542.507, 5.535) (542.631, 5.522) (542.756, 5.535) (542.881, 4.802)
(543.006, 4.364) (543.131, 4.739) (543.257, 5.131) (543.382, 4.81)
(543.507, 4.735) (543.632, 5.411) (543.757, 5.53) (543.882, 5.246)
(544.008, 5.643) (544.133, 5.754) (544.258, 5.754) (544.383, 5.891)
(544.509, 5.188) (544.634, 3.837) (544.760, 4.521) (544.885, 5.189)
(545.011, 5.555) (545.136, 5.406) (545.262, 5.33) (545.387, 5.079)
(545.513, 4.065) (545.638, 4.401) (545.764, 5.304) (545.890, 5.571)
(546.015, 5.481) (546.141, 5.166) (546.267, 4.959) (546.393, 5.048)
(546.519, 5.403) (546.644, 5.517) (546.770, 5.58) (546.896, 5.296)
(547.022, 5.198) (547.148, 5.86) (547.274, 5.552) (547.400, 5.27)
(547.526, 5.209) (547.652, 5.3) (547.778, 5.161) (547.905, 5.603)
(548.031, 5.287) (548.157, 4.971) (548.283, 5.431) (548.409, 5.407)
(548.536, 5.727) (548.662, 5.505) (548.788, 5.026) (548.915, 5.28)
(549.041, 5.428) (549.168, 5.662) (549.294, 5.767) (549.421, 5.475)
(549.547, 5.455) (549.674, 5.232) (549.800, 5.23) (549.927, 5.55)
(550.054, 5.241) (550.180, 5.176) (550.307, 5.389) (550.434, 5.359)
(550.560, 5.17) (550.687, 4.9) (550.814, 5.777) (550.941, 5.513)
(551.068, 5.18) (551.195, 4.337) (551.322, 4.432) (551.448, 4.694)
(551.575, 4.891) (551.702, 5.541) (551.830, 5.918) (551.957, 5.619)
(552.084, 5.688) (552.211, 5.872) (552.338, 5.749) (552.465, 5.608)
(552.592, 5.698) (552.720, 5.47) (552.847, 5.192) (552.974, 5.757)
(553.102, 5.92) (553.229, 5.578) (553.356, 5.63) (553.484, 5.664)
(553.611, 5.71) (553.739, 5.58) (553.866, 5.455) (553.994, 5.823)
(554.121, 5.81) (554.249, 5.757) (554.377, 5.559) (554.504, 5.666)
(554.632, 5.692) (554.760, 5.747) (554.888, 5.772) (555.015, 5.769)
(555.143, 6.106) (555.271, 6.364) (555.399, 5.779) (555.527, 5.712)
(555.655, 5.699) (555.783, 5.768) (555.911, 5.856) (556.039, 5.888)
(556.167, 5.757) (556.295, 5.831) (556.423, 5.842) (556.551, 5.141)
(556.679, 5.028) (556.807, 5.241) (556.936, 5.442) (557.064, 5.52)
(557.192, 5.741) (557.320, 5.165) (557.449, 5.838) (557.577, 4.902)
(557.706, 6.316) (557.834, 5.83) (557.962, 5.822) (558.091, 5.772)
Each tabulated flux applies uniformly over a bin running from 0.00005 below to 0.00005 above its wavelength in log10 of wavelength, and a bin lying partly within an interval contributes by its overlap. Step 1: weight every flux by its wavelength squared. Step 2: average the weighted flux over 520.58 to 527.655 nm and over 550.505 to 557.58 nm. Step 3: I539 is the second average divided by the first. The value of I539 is 1.49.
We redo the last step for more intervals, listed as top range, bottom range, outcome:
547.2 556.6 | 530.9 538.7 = 1.20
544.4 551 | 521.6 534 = 1.25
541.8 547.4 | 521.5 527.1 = 1.31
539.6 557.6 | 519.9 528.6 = 1.41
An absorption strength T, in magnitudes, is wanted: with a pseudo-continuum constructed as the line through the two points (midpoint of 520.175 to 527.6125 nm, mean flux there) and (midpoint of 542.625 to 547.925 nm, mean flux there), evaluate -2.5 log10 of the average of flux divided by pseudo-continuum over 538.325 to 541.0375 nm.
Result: 0.00 mag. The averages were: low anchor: 4.09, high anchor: 5.2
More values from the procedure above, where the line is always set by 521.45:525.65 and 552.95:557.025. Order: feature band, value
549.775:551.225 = 0.05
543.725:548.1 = 0.02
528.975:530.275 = 0.04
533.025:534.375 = 0.03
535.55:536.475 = -0.06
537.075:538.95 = -0.04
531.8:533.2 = 0.07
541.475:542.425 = -0.08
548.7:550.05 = 0.02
